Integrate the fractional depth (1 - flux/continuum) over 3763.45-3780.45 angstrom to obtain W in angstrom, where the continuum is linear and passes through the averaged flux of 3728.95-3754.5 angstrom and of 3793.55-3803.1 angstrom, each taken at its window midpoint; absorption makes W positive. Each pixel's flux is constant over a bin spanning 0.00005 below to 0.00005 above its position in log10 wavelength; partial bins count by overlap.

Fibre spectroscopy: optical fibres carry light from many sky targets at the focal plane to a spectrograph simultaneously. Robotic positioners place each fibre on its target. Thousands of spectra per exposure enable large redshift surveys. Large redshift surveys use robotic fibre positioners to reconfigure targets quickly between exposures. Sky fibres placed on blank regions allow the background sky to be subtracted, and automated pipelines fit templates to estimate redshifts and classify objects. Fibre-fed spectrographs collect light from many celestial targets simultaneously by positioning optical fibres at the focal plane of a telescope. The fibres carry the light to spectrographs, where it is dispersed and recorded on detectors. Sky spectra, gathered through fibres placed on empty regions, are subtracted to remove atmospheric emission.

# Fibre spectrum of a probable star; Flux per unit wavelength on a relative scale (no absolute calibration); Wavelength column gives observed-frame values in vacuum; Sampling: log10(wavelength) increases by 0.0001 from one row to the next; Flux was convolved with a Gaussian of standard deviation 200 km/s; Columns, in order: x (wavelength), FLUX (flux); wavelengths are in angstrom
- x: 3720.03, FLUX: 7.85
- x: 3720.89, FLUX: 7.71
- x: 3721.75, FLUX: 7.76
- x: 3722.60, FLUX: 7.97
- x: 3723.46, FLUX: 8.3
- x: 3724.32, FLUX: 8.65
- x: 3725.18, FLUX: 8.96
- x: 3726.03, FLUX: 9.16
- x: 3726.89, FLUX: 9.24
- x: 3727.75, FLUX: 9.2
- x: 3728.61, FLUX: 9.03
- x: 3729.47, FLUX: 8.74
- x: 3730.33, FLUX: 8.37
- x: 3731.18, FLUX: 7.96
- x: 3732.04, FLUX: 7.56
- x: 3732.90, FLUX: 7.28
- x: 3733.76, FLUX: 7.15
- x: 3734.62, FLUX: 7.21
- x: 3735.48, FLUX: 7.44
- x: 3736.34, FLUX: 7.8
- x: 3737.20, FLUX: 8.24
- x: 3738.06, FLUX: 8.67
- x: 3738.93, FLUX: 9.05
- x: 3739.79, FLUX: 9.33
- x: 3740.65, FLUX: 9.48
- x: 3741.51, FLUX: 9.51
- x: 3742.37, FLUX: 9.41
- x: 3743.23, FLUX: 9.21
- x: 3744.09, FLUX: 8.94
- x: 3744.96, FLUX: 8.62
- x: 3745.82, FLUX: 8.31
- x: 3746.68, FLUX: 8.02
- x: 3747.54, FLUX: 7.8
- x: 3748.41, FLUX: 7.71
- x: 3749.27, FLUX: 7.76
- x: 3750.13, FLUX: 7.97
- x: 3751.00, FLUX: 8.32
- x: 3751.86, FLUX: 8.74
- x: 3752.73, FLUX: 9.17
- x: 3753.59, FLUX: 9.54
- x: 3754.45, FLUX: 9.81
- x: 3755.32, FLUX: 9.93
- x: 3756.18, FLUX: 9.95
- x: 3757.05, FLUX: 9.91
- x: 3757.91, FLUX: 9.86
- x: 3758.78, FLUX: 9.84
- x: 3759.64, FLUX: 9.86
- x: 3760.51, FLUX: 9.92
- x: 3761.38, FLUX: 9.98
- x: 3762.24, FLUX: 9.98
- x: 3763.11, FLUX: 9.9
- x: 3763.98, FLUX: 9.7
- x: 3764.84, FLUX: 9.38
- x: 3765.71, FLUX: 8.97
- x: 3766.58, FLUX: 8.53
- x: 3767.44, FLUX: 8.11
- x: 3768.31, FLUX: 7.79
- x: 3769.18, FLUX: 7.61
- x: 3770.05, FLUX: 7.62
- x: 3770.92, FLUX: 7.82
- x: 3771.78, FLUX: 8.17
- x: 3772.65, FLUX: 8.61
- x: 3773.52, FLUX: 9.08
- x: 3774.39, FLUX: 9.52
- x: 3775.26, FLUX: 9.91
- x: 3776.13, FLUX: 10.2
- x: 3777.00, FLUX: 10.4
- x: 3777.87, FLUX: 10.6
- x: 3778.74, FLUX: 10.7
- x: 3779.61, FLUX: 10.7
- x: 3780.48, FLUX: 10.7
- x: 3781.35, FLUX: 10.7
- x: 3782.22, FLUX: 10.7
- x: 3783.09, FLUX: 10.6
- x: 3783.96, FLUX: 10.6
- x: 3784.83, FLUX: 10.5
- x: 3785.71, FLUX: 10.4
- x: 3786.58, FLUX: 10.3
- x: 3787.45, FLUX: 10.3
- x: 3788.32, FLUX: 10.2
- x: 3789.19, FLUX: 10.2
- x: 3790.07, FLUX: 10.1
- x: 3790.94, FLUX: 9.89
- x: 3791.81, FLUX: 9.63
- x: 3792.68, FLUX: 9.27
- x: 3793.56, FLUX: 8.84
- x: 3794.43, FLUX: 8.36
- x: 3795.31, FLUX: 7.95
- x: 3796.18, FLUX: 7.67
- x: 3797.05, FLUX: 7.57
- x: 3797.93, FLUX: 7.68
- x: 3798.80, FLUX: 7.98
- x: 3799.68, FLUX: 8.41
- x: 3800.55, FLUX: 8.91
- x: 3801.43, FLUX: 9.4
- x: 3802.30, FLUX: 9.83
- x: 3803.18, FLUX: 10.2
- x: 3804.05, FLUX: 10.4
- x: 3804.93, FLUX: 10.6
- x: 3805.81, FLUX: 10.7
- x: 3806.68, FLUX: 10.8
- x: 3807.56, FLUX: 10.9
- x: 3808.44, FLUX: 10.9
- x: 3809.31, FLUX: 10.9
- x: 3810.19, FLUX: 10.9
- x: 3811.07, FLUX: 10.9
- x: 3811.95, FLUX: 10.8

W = -1.46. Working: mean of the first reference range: 8.42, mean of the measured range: 9.17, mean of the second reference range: 8.47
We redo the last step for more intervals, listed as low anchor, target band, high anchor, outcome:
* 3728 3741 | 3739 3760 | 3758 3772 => -1.1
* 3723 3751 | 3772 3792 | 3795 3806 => -3.0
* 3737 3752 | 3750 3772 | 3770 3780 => -0.1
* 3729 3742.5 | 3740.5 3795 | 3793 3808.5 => -3.9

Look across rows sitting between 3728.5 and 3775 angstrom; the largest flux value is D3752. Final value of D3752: 9.98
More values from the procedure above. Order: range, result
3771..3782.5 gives 10.7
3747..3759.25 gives 9.95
